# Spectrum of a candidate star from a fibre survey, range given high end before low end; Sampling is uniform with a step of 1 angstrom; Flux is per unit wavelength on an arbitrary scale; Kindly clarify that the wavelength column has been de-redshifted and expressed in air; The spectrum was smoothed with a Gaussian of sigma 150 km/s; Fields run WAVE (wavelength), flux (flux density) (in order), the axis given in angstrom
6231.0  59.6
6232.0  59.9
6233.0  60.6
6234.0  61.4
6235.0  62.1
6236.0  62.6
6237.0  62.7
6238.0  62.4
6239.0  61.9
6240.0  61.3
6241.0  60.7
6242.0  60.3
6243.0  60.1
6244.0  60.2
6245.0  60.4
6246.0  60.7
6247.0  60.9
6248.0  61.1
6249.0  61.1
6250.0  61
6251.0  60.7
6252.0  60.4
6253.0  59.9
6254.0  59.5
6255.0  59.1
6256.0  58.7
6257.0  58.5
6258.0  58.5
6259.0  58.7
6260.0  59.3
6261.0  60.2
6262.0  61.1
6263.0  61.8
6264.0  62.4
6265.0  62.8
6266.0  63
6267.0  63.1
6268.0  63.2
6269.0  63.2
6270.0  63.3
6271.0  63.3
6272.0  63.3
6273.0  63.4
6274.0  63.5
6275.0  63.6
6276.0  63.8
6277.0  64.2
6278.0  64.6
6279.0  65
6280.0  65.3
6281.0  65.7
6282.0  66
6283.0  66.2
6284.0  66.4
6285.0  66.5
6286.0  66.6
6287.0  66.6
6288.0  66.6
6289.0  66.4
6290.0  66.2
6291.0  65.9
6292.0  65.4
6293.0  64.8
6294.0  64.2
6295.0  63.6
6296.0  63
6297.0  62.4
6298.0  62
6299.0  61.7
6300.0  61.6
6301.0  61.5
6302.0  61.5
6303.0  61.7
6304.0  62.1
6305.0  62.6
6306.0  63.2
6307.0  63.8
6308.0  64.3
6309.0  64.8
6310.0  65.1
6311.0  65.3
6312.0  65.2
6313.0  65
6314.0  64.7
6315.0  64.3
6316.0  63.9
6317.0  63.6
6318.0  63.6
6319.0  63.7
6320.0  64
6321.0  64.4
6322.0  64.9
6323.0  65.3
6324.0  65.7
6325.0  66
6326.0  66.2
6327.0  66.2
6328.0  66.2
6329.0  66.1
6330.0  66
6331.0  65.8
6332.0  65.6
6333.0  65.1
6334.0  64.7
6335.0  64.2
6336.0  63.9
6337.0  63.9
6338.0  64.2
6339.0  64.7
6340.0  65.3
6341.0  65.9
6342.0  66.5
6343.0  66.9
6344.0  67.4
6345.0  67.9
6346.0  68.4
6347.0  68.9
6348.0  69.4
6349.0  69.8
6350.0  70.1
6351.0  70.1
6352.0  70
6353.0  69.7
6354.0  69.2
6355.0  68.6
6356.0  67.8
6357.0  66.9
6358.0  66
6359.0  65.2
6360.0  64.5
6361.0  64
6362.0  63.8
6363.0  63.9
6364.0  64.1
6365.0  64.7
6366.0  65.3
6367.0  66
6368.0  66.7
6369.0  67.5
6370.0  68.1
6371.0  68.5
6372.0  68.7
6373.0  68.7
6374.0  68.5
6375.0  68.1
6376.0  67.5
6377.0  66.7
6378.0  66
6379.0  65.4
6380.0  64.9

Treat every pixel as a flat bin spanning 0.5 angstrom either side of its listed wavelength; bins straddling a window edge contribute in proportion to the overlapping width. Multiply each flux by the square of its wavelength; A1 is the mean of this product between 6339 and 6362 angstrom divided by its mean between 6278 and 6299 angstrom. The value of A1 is 1.1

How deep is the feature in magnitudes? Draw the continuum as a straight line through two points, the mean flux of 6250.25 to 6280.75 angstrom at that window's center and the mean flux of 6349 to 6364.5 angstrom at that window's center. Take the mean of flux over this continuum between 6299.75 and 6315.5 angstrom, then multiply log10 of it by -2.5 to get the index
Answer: 0.01 mag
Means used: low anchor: 61.9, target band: 63.6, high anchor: 67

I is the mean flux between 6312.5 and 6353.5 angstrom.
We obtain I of 66.1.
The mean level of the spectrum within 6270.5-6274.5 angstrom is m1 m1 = 63.4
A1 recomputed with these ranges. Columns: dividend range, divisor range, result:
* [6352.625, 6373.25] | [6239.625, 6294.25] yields 1.09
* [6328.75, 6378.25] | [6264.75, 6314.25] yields 1.06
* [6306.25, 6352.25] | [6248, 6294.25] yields 1.06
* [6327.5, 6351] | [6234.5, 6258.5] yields 1.13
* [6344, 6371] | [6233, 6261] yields 1.15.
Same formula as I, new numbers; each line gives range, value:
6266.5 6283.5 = 64.2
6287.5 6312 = 63.8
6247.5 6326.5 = 63.4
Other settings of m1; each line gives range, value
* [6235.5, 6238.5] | 62.6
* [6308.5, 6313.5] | 65.1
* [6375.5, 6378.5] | 66.7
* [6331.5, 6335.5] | 64.9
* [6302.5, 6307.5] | 62.7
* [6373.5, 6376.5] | 68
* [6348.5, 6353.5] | 69.9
